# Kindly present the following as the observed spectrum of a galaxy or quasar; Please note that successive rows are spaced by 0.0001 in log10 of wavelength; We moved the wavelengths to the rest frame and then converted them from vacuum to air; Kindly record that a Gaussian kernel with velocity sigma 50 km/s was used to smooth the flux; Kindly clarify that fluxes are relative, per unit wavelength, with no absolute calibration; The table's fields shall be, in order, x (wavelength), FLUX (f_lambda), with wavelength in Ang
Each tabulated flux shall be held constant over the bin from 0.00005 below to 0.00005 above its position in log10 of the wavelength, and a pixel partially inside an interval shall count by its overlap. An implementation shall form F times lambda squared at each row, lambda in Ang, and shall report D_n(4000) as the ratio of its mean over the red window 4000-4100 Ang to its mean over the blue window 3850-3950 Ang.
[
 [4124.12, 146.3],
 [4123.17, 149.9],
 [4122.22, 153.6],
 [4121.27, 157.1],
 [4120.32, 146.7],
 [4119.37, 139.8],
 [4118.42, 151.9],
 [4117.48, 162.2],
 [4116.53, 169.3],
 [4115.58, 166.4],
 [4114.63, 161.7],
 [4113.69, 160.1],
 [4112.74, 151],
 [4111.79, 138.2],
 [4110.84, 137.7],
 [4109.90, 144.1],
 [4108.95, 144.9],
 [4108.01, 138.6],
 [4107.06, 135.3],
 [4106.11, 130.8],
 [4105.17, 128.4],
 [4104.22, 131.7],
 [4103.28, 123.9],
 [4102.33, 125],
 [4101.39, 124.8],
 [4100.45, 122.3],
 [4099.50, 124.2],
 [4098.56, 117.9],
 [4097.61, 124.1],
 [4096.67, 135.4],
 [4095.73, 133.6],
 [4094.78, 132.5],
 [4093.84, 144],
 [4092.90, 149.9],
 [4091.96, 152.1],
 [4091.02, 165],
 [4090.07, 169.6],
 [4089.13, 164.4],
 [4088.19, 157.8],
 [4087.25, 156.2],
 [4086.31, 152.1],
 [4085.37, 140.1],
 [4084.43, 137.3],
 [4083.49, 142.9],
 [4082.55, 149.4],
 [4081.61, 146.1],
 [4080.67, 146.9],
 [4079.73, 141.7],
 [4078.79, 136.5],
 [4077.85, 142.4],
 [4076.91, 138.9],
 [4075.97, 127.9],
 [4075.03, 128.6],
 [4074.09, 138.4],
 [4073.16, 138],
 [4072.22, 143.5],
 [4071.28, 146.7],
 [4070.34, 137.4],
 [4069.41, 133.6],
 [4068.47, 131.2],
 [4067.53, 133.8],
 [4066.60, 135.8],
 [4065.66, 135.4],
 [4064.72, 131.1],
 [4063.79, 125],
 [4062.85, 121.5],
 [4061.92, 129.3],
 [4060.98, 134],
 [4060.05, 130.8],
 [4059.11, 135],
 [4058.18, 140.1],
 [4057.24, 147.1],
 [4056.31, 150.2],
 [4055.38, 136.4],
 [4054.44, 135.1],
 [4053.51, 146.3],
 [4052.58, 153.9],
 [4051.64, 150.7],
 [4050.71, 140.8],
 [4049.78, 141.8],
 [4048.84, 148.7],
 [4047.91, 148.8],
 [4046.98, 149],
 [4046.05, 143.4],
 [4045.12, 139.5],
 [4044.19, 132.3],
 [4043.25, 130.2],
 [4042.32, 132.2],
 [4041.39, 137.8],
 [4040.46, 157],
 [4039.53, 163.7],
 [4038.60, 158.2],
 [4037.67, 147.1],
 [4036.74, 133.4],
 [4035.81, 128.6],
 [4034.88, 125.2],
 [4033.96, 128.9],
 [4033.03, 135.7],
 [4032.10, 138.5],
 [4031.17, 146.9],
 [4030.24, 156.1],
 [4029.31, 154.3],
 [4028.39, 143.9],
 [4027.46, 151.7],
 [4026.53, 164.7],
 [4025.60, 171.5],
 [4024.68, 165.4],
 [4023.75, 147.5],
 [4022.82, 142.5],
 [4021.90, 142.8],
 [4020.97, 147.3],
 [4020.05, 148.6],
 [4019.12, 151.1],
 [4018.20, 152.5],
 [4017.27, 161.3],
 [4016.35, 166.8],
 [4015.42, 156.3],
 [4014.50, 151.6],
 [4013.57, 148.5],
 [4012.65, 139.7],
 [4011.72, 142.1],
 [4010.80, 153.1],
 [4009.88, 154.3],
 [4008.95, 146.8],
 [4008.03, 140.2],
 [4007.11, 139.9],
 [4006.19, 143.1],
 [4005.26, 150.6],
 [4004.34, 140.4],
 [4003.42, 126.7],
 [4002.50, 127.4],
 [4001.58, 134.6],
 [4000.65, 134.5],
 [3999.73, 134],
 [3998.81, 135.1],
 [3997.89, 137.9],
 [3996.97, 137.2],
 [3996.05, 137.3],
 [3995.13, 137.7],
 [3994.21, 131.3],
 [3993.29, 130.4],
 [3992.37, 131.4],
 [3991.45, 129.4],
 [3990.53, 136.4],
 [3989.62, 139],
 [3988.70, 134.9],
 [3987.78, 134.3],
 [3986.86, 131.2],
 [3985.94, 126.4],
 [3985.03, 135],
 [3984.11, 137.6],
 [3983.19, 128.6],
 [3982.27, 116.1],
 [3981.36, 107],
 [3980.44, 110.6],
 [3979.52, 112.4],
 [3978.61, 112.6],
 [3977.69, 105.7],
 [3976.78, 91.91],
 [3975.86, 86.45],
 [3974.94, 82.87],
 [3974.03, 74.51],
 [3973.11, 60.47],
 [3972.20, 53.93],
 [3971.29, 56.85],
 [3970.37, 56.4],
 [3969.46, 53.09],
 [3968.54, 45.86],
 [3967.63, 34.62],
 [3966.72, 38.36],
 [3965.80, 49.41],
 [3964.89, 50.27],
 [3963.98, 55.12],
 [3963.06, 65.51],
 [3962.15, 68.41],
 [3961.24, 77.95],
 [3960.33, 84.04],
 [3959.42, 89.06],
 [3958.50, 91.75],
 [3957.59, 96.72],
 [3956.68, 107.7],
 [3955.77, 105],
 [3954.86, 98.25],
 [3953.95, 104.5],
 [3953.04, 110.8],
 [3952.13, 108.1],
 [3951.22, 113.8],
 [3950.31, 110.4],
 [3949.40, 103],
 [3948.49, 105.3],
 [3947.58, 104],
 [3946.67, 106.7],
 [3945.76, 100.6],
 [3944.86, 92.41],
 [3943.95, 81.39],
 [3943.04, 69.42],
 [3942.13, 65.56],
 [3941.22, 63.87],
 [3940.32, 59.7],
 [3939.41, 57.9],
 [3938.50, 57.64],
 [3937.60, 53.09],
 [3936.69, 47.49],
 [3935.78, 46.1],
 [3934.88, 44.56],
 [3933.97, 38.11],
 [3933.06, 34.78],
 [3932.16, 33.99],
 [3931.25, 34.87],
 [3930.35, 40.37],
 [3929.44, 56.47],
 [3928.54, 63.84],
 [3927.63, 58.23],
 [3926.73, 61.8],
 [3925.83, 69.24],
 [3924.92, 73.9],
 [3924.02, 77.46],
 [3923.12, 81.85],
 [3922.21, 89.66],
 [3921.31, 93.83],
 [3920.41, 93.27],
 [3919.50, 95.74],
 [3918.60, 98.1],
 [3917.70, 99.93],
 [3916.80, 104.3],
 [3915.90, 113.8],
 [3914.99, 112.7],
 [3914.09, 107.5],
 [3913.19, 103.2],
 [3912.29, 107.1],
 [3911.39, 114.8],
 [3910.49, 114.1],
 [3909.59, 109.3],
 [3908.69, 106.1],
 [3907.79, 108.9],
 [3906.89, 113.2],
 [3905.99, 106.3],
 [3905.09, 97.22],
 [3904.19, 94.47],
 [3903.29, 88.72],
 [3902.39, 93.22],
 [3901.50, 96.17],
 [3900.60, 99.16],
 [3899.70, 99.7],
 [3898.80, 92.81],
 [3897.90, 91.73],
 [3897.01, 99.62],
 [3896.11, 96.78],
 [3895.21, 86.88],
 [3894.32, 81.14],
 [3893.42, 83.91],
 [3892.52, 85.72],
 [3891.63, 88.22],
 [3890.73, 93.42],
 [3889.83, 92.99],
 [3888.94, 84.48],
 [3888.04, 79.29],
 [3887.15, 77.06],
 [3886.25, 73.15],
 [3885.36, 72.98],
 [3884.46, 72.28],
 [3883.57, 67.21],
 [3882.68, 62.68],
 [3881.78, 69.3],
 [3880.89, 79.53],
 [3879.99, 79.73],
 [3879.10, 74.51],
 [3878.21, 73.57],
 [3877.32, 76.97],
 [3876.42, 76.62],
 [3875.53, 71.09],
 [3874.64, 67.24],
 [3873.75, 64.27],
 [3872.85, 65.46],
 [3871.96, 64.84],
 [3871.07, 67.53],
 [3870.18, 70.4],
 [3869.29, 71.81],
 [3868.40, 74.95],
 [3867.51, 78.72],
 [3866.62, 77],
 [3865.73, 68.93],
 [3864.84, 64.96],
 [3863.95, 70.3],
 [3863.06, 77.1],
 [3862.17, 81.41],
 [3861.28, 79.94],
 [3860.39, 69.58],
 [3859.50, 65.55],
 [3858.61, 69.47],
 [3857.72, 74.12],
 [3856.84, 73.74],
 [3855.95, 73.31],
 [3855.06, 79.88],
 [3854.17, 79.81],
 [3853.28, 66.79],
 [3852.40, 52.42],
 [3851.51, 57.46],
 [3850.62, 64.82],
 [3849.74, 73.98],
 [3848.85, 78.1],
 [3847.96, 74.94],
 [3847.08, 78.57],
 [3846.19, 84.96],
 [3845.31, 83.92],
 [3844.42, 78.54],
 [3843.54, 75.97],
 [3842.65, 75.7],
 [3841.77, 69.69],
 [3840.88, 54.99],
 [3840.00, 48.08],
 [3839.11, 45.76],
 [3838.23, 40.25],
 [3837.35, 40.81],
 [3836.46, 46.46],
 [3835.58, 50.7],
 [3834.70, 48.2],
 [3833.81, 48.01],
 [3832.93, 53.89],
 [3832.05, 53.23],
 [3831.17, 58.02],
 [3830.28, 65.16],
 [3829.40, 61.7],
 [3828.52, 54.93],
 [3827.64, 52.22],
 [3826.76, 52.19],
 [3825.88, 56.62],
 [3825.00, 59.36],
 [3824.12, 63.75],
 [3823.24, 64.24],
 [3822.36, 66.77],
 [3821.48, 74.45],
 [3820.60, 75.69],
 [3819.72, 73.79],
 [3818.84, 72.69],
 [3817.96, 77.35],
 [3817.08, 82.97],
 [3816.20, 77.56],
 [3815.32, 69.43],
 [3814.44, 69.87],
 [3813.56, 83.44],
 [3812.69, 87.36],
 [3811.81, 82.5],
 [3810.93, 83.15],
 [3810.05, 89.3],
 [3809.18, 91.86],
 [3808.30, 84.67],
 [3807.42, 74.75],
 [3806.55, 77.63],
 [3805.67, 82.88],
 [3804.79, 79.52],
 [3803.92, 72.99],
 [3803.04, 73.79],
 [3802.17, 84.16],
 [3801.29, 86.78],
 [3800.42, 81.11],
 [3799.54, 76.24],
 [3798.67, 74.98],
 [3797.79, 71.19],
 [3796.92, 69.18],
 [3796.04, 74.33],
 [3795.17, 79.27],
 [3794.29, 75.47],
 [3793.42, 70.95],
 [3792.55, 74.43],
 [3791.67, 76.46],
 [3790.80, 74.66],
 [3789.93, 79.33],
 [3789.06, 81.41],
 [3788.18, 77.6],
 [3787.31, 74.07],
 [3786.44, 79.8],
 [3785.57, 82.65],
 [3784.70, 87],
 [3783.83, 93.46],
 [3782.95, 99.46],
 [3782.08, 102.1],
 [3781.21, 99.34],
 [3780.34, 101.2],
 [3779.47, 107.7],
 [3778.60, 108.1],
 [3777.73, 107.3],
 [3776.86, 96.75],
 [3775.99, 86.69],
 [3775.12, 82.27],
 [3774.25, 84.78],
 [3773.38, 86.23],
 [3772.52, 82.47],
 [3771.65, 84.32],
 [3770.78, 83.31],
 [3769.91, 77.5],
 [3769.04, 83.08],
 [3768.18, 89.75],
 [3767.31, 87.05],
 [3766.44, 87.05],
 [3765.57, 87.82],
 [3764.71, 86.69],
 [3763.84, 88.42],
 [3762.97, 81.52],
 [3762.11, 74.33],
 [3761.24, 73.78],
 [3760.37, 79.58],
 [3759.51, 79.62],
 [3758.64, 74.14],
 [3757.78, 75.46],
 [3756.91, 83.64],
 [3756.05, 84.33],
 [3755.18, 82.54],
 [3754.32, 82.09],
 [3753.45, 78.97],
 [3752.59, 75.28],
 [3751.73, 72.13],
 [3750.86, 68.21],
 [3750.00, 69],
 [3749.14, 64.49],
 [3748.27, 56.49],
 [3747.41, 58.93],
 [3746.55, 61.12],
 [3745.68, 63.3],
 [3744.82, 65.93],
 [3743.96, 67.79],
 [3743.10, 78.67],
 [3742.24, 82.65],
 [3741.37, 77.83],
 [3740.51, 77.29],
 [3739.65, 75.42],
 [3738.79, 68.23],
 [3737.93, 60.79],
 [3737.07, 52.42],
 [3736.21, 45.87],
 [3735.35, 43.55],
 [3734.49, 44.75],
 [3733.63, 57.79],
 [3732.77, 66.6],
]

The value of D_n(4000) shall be 1.9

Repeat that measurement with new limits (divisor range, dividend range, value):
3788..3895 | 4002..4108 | 2.20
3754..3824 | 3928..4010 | 1.29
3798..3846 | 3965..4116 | 2.18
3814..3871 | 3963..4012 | 1.80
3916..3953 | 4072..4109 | 1.99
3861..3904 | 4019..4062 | 1.97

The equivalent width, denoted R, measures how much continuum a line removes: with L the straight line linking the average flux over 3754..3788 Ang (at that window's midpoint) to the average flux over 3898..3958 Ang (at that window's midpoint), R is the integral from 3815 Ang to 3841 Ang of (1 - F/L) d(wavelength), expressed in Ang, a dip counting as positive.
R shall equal 8.1 Ang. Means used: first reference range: 86.8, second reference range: 86.2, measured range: 59.6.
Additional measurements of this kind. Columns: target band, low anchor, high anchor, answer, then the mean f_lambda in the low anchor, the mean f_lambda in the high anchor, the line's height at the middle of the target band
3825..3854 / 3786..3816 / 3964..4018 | 8.5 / 78.4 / 117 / 86.2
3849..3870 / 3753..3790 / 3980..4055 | 6.8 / 86.2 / 142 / 106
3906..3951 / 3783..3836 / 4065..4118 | 8.8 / 73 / 142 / 102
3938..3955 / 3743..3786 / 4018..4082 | 4.3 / 82.3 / 142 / 120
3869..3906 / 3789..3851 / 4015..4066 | 4.7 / 70.2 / 144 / 92.9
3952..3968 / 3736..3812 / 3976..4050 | 5.9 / 79.8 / 139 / 126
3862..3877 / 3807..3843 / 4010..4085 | 1.8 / 65.3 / 143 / 80.9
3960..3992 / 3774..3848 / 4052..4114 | 6.5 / 74.6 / 139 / 114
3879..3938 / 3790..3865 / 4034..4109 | 6.2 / 70.2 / 139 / 93.2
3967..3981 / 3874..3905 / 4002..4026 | 5.7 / 83.1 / 148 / 127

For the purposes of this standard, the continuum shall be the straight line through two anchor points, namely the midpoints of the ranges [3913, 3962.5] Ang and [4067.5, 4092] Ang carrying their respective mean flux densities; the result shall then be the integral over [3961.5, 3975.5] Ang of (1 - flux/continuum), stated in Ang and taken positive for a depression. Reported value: 5.60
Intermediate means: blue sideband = 81.1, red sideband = 144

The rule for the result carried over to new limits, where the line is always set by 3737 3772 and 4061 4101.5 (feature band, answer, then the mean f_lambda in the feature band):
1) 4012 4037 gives -3.92 Ang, 148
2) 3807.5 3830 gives 4.05 Ang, 72.3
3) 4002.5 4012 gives -1.37 Ang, 143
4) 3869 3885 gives 4.62 Ang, 70.8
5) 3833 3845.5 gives 4.79 Ang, 57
